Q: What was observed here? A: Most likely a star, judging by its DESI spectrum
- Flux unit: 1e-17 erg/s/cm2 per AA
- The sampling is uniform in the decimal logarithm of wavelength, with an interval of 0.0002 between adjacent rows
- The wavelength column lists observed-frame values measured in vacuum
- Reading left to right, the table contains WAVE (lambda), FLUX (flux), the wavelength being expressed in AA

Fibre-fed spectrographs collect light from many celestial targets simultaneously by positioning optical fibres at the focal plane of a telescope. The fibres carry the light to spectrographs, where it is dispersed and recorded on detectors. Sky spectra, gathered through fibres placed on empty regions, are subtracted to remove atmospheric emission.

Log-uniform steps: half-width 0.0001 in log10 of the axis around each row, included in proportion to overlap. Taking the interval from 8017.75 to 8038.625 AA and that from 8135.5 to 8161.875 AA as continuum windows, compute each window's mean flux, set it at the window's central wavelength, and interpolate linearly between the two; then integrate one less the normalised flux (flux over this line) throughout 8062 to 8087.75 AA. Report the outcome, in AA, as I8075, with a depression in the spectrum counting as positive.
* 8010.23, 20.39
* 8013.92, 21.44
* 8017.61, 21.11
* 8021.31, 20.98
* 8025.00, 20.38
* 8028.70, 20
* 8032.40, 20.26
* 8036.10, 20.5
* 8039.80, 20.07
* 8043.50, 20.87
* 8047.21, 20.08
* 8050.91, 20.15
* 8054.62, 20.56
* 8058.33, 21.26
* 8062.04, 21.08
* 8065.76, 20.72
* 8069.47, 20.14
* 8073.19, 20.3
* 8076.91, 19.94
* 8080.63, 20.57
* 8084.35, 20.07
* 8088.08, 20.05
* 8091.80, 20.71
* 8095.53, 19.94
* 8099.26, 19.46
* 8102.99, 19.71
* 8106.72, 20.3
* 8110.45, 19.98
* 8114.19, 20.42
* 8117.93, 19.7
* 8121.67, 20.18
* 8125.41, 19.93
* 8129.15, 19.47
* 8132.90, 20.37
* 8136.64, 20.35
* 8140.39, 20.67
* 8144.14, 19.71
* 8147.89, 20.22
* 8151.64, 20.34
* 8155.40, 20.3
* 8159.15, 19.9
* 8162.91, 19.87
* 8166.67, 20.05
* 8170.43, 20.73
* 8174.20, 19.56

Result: 0.0 AA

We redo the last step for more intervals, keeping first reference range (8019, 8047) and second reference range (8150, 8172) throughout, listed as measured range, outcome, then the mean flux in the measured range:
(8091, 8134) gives 0.6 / 20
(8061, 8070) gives -0.1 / 20.7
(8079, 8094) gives 0.0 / 20.3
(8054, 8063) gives -0.3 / 21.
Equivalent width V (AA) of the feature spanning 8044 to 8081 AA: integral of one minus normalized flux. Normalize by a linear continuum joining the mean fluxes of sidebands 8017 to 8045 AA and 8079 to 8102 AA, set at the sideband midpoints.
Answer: -0.4 AA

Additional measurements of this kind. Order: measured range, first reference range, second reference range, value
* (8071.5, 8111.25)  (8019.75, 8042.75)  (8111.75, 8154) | 0.3 AA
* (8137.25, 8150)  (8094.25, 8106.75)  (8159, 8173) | -0.1 AA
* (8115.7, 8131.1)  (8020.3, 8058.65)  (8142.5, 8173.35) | 0.3 AA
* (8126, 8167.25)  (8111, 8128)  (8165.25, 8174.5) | 0.0 AA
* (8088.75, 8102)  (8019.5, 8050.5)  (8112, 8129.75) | 0.1 AA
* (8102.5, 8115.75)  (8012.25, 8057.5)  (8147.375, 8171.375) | 0.1 AA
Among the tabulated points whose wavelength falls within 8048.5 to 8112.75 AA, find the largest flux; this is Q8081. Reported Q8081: 21.26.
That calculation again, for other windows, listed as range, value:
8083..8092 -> 20.71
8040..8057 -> 20.87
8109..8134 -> 20.42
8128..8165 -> 20.67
